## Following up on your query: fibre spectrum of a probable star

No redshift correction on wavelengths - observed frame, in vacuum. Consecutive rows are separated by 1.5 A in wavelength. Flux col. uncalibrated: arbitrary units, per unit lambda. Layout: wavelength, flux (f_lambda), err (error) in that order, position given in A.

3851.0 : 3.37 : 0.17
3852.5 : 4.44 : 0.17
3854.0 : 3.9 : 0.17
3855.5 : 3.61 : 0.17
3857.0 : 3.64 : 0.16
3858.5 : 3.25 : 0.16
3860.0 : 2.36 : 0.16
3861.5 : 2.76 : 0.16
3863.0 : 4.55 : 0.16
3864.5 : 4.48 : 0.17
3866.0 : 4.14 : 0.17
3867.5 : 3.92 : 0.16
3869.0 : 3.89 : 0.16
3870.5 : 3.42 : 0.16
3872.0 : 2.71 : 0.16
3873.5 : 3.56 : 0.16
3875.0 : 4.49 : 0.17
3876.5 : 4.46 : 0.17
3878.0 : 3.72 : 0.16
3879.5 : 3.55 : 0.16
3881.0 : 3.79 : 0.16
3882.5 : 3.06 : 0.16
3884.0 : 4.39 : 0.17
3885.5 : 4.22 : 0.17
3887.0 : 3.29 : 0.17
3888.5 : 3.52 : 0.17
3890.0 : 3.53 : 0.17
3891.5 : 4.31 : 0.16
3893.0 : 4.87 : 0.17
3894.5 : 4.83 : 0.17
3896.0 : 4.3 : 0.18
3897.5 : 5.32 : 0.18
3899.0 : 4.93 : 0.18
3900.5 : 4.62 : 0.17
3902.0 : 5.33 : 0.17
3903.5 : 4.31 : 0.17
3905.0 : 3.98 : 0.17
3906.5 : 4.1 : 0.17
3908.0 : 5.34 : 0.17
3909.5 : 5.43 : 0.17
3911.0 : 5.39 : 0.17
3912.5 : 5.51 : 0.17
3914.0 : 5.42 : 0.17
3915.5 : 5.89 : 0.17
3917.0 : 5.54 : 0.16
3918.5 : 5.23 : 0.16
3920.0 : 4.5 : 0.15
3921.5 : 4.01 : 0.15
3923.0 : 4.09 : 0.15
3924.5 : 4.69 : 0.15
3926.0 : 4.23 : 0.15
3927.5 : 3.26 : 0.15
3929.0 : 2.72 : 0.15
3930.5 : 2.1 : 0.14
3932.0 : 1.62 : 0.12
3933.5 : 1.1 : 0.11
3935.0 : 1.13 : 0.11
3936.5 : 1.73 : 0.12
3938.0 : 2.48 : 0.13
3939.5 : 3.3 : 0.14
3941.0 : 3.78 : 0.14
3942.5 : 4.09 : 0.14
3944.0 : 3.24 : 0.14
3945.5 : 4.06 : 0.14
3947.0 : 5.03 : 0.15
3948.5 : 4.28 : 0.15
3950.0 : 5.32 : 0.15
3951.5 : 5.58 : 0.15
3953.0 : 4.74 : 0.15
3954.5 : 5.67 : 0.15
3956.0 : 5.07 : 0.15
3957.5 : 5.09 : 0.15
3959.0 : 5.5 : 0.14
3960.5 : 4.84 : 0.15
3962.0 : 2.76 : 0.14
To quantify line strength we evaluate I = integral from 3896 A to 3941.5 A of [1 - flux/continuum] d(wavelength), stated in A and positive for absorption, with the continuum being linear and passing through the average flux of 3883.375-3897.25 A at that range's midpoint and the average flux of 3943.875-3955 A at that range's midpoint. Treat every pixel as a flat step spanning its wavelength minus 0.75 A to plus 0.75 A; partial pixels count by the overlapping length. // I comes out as 4.1 A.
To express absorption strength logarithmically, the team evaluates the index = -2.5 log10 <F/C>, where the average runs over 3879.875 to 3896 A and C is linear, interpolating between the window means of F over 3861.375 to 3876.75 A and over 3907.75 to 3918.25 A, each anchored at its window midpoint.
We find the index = 0.15 mag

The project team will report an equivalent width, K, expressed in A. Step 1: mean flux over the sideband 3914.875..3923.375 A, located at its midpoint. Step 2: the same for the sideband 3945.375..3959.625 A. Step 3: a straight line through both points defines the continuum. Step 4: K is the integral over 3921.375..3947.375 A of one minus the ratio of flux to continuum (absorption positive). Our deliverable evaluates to 9.8 A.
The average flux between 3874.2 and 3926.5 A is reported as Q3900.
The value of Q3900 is 4.52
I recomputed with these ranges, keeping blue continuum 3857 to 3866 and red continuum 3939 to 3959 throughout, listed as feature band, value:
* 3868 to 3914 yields -4.3 A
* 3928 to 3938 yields 5.9 A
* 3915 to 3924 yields -1.3 A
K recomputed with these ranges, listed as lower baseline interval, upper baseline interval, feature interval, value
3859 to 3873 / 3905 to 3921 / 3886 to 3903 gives 0.4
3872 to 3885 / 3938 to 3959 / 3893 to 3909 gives -2.7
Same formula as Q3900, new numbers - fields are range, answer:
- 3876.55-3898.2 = 4.06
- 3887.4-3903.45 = 4.52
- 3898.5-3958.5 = 4.2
